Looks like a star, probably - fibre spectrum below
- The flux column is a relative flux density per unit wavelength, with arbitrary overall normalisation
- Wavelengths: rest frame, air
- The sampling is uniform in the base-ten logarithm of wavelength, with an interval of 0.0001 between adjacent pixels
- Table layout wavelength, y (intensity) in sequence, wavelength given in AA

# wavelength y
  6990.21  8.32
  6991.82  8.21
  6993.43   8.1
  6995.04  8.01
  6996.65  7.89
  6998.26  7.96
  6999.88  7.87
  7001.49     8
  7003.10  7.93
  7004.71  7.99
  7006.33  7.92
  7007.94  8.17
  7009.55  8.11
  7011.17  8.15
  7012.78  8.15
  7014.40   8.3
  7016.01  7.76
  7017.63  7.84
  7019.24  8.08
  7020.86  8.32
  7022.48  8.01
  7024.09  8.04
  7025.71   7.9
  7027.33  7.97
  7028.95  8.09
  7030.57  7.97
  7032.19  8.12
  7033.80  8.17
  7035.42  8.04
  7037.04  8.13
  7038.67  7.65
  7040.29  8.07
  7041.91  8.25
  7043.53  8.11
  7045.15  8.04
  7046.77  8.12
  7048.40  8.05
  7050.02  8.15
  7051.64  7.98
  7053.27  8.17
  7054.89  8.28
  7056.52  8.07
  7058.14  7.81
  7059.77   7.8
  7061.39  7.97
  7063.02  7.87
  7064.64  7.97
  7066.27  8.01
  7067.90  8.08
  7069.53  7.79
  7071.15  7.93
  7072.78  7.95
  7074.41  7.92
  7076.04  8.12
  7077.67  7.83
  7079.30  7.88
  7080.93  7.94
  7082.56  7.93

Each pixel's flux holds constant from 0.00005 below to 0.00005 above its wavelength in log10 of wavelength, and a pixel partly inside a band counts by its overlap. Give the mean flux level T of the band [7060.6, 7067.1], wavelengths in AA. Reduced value 7.95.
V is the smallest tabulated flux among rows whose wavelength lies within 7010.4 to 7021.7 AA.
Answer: 7.76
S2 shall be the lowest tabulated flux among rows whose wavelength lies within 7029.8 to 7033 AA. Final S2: 7.97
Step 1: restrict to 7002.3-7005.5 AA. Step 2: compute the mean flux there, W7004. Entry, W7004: 7.97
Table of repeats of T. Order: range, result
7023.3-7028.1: 7.96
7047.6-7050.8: 8.11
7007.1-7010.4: 8.14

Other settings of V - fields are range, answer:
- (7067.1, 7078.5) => 7.79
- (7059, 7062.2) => 7.8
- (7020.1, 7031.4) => 7.9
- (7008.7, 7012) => 8.11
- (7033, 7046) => 7.65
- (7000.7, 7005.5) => 7.93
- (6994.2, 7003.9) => 7.87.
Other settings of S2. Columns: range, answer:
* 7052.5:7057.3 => 8.07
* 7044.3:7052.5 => 7.98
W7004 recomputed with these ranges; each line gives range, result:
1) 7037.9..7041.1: 7.87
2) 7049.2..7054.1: 8.11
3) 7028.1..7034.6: 8.09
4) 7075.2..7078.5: 7.97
